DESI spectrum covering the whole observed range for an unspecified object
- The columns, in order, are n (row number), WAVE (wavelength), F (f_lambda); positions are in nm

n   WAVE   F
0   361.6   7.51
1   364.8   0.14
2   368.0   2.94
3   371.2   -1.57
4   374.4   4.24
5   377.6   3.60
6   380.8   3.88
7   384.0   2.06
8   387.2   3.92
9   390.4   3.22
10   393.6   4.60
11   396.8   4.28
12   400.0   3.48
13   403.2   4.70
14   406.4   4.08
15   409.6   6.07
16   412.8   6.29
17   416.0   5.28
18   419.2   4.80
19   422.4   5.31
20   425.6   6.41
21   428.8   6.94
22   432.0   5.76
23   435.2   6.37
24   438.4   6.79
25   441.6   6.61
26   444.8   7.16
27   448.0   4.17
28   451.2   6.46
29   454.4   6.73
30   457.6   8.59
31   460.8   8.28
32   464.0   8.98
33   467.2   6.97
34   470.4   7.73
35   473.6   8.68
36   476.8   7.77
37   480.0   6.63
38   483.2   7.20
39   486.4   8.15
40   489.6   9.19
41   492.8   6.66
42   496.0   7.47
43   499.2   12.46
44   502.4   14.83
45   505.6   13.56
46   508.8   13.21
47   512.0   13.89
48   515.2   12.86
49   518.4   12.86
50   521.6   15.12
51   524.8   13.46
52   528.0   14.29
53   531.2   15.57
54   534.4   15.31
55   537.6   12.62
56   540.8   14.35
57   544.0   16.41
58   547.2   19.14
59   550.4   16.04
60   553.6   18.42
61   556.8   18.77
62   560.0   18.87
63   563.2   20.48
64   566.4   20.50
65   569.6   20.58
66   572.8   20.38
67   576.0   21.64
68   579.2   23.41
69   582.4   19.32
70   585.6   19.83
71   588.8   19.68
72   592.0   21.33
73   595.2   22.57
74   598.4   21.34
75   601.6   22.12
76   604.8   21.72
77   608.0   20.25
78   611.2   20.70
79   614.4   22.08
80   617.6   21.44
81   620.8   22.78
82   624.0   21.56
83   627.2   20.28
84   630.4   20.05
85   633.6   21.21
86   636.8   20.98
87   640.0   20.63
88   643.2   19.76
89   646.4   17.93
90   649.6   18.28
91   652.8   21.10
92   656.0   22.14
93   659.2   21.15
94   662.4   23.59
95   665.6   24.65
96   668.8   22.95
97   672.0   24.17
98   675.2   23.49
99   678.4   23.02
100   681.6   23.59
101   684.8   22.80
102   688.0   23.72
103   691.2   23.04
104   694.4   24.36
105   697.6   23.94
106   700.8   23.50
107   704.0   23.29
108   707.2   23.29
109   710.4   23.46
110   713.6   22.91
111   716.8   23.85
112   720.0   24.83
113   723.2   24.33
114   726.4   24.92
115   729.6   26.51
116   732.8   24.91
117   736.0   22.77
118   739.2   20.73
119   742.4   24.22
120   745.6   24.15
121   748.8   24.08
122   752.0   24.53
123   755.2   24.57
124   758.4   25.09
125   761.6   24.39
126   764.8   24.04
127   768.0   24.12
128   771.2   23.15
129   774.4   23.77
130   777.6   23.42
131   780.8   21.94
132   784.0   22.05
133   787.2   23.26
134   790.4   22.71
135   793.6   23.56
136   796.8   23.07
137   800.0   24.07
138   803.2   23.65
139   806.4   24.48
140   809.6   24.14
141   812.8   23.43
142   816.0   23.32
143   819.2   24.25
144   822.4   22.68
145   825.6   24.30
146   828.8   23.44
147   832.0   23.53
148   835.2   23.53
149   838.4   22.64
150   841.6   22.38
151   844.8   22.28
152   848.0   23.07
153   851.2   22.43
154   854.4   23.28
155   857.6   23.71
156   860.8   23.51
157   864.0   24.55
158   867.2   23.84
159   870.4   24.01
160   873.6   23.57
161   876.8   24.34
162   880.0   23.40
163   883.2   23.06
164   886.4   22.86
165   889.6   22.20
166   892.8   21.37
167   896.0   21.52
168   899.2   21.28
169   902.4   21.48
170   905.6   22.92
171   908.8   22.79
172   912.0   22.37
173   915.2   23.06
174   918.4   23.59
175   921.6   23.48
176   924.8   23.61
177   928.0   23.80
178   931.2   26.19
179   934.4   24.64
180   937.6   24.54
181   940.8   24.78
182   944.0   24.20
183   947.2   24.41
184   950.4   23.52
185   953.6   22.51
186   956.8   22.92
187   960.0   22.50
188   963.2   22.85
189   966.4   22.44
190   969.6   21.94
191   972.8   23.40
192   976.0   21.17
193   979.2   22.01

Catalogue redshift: 0.252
